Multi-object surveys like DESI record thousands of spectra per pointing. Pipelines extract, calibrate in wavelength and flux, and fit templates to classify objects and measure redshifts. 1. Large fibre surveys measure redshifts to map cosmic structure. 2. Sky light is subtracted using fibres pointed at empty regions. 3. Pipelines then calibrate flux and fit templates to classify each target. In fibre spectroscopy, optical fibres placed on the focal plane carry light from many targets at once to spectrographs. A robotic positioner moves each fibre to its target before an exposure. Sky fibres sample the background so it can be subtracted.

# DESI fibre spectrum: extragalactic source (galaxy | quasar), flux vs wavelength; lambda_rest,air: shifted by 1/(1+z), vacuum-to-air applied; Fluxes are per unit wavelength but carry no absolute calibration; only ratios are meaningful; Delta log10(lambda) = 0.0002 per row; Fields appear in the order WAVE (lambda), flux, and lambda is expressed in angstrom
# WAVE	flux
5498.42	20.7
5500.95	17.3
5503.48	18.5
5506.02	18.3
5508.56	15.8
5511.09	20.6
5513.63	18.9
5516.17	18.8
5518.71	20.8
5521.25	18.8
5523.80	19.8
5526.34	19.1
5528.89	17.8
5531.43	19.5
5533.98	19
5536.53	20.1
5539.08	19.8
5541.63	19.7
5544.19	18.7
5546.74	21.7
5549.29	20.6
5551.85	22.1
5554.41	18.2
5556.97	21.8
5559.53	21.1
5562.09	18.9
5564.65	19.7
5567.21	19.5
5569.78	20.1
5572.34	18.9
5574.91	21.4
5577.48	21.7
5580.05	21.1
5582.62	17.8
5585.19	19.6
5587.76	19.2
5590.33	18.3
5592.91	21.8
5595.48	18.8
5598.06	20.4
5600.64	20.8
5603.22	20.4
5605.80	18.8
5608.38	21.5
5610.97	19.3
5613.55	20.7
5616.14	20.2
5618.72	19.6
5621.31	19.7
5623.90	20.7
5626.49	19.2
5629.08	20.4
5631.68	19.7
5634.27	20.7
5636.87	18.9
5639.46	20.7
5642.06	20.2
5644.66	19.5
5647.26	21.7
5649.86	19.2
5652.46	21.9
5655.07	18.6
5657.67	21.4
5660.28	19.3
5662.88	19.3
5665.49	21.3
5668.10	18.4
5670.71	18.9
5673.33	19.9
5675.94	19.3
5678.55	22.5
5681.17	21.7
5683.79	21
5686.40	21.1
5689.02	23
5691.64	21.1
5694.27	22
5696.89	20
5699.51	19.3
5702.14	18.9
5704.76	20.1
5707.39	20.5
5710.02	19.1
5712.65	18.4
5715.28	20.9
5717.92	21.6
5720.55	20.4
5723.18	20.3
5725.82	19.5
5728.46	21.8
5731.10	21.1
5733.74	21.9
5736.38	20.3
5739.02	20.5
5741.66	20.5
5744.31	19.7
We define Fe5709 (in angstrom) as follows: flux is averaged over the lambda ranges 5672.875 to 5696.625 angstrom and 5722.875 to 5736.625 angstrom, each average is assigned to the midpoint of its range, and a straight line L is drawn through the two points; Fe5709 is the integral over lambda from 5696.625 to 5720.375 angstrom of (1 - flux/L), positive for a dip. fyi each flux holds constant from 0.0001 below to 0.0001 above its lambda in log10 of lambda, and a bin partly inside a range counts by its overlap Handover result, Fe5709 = 1.3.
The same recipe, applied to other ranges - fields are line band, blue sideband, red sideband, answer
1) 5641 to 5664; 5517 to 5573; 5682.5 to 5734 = 0.2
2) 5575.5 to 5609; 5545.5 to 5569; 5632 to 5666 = 0.5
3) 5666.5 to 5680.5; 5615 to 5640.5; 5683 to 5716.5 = 0.2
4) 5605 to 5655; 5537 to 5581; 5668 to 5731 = 0.6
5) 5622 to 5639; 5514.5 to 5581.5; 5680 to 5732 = 0.3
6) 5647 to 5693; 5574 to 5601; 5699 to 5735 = -0.7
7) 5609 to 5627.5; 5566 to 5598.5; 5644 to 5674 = -0.1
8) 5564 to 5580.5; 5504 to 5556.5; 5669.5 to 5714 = -0.5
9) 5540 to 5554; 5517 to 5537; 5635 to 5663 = -0.7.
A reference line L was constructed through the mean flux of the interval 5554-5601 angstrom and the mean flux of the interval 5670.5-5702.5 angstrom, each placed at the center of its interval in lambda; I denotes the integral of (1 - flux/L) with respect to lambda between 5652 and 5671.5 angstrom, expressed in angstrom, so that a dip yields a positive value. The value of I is 0.7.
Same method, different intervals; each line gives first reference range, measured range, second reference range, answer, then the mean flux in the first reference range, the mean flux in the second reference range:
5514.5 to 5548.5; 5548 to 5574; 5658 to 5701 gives -0.5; 19.5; 20.5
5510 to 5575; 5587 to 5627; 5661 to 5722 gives 0.1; 19.8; 20.4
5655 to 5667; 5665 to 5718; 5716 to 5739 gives 0.1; 20.1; 20.8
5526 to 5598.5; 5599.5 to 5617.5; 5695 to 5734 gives -0.2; 19.9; 20.2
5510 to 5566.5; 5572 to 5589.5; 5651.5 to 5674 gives -0.1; 19.8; 19.9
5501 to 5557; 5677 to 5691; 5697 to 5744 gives -1.2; 19.4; 20.3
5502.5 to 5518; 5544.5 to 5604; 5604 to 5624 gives -2.1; 18.6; 20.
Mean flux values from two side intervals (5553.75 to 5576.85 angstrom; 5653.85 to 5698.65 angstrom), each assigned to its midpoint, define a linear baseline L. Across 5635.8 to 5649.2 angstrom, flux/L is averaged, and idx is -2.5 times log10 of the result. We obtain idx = 0.010 mag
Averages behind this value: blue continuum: 20.1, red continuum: 20.5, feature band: 20.2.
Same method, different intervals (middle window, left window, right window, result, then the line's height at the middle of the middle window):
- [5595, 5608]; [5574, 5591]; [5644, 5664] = -0.003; 20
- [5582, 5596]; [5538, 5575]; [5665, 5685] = 0.045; 20.2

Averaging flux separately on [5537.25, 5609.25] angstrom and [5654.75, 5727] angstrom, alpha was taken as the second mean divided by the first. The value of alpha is 1.0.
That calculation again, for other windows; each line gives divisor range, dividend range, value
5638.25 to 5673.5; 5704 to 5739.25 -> 1.02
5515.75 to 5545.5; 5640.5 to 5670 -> 1.04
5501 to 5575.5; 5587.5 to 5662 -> 1.03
